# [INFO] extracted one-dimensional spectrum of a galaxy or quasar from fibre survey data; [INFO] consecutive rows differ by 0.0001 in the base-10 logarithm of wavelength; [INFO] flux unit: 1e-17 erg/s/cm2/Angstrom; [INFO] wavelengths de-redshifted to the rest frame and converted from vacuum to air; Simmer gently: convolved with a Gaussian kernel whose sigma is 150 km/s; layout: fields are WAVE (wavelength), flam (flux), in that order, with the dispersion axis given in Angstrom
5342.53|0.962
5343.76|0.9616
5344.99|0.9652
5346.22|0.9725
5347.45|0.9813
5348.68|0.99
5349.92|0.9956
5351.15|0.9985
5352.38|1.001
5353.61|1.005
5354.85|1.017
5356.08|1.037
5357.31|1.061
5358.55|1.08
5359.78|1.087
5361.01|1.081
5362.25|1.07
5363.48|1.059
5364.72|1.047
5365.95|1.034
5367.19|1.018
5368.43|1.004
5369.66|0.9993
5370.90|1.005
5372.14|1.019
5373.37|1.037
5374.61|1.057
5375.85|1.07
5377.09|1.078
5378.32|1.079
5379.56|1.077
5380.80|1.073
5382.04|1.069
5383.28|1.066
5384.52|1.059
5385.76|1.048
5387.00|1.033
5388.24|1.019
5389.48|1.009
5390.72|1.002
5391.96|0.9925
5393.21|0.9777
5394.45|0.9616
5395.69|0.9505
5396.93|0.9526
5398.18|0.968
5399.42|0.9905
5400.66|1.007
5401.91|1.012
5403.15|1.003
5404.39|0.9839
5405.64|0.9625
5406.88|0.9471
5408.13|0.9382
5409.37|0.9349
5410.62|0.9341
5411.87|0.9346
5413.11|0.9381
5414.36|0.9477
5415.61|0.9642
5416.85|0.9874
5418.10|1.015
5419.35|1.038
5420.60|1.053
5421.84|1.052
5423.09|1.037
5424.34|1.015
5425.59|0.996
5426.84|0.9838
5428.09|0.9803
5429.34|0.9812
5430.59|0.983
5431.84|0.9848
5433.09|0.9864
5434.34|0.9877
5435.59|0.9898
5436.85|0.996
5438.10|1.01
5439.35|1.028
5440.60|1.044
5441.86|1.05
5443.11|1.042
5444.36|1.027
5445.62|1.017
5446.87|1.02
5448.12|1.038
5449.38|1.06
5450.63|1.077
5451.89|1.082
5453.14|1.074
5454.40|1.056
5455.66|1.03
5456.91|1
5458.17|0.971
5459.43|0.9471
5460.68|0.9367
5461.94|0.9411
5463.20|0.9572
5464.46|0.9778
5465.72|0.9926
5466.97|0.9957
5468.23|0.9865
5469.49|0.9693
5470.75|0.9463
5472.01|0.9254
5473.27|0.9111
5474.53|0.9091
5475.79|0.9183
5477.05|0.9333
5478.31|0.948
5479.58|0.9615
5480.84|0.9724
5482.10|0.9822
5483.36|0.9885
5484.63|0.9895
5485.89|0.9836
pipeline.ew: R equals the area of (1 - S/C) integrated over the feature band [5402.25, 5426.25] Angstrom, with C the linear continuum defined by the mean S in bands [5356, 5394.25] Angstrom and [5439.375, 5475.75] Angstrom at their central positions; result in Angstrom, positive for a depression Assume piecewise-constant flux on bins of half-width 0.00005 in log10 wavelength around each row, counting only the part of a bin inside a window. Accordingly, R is 0.9 Angstrom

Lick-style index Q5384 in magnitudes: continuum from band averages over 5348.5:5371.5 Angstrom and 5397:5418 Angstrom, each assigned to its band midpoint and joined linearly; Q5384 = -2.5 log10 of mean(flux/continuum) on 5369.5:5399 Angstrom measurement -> -0.028 mag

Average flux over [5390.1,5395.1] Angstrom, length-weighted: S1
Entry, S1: 0.983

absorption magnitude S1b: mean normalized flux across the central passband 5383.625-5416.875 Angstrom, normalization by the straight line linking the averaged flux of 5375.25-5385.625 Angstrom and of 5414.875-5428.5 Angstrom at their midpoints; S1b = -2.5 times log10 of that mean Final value 0.07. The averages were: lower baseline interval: 1.07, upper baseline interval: 1.01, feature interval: 0.981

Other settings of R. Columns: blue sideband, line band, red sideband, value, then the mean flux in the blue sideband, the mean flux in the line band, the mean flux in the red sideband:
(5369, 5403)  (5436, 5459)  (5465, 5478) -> -1.5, 1.02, 1.03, 0.95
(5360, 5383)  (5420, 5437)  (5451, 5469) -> 0.2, 1.05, 1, 0.997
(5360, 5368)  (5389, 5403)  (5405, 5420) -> 0.1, 1.05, 0.984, 0.961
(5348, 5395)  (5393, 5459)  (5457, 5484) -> -0.6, 1.03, 1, 0.956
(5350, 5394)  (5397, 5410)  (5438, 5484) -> 0.6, 1.04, 0.974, 0.992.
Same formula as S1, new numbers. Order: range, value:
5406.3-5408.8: 0.943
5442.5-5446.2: 1.03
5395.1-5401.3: 0.973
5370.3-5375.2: 1.03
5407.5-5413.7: 0.936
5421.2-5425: 1.04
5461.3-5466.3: 0.965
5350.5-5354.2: 1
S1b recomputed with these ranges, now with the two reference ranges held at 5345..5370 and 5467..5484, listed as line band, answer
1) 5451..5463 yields -0.04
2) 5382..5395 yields -0.01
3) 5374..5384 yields -0.06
